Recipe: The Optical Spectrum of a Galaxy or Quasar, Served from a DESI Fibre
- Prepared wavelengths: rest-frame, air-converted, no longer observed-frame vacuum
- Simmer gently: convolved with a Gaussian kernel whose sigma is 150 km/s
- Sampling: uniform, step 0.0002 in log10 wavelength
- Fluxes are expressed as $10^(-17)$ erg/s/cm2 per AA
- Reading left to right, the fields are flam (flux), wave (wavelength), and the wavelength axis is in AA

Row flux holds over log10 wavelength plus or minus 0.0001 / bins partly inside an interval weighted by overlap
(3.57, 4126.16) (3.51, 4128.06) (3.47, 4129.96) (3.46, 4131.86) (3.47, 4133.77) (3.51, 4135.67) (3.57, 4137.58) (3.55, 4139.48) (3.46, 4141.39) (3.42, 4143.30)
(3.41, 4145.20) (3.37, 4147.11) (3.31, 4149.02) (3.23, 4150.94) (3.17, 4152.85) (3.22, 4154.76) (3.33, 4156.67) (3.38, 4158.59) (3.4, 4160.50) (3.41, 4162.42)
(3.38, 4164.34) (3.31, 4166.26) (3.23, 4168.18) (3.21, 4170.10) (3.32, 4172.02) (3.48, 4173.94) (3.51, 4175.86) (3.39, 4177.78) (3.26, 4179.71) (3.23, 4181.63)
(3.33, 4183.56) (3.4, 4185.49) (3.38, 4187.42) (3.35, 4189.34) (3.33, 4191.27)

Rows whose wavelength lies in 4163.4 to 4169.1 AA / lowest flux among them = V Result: 3.23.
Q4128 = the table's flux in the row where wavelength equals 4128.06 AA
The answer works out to 3.51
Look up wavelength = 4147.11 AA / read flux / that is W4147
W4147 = 3.37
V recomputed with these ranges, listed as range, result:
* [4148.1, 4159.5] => 3.17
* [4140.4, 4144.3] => 3.42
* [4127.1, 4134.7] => 3.46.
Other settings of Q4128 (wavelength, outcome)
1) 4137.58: 3.57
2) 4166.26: 3.31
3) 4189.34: 3.35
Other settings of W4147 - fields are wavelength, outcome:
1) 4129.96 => 3.47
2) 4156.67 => 3.33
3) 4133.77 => 3.47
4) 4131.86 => 3.46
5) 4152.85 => 3.17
